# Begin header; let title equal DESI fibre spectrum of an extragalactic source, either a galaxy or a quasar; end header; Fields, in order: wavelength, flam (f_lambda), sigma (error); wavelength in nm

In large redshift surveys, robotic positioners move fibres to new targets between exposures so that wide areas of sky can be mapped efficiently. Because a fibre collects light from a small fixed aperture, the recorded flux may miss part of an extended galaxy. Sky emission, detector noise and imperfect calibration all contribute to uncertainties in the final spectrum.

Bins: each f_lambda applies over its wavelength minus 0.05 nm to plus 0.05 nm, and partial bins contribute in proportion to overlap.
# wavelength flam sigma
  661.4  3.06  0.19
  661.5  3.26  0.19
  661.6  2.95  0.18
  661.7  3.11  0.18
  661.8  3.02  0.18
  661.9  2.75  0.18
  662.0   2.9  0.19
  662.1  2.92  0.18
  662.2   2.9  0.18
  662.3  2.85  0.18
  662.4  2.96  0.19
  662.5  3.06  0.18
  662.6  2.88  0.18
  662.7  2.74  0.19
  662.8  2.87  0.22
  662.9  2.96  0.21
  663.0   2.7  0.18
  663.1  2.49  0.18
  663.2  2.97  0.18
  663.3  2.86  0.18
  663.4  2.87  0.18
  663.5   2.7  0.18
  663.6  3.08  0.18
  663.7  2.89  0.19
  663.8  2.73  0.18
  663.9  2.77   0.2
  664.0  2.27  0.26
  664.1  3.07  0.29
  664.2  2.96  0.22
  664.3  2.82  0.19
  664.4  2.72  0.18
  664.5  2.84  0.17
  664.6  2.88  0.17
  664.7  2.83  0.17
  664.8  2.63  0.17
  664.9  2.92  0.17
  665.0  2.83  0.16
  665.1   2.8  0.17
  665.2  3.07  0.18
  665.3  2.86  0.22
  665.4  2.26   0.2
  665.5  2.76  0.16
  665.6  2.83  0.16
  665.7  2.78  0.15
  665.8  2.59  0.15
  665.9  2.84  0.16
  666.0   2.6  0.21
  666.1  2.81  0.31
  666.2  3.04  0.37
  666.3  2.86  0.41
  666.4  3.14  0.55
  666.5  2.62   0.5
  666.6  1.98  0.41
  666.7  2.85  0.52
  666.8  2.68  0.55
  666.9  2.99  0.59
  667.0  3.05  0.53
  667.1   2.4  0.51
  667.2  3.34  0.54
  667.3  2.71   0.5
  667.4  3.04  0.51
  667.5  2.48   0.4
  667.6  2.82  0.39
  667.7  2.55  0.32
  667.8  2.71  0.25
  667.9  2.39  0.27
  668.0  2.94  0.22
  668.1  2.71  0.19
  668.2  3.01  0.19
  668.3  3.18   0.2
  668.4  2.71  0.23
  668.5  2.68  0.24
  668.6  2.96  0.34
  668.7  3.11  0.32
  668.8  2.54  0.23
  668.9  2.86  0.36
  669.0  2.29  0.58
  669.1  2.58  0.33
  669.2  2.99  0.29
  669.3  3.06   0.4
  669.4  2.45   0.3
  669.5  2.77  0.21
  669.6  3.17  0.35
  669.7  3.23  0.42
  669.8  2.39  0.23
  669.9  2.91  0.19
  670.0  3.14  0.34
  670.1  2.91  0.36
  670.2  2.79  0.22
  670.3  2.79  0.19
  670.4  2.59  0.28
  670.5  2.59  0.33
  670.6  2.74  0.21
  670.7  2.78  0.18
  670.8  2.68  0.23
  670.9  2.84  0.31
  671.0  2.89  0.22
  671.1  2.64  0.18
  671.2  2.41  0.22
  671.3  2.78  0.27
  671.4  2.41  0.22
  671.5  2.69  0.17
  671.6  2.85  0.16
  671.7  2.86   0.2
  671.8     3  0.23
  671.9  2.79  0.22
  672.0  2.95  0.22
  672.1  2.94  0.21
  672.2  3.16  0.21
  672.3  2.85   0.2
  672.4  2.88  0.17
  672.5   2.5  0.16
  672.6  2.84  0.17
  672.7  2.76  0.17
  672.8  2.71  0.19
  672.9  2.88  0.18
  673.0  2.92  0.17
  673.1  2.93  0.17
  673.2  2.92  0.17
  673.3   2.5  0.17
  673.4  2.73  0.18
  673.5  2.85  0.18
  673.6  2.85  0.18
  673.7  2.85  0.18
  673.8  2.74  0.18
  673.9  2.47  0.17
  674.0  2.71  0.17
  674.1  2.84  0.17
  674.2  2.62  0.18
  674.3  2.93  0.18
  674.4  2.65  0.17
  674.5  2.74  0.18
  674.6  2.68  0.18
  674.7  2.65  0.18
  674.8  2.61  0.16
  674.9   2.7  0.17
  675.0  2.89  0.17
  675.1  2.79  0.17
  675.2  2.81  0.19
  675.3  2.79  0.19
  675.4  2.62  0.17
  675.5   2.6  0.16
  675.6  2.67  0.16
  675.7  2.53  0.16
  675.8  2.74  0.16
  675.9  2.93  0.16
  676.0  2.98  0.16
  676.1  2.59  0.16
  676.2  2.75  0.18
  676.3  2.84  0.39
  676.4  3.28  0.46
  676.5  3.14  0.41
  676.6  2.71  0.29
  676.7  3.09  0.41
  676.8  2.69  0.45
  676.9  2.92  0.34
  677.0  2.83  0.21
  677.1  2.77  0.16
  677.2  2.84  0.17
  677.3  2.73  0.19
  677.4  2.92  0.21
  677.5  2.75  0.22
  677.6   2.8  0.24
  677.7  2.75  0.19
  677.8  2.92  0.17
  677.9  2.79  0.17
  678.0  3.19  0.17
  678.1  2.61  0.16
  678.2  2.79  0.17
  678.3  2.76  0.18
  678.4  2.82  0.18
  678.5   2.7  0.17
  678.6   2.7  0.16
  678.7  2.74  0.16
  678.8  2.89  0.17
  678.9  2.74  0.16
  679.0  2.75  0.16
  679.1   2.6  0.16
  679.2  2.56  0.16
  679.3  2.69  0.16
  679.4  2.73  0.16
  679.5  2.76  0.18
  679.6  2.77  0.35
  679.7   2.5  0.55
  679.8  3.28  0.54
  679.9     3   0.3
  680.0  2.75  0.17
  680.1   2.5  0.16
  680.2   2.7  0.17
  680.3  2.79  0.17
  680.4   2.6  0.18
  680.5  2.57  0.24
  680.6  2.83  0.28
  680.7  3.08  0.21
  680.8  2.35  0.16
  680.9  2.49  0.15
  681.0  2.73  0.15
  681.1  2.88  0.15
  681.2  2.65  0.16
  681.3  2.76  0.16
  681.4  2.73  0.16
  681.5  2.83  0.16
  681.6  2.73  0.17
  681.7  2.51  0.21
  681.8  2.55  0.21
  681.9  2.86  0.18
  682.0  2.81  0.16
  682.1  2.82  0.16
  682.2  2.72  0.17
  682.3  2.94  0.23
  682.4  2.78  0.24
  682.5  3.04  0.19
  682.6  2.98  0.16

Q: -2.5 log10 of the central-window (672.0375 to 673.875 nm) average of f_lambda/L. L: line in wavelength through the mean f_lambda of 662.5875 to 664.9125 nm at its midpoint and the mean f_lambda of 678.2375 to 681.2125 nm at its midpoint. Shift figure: -0.02 mag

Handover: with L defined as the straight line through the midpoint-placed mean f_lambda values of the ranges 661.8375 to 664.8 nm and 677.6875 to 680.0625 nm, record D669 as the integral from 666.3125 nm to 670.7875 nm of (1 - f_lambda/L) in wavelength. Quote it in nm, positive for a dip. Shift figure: 0.047 nm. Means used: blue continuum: 2.83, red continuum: 2.78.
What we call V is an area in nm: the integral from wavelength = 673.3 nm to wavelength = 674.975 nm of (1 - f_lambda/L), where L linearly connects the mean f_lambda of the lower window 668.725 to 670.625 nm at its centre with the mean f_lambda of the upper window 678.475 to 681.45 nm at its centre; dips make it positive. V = 0.02 nm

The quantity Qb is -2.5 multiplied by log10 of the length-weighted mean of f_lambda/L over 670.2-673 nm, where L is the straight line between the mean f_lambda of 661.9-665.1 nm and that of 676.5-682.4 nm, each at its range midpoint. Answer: 0.01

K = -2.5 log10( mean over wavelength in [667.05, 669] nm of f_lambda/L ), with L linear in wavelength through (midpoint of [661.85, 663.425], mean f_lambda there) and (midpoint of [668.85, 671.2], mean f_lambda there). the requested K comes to 0.01 mag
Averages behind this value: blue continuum 2.85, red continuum 2.78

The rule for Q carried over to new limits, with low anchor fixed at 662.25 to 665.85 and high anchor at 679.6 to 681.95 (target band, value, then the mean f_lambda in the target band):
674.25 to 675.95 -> 0.01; 2.73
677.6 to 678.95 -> -0.02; 2.8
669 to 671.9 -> 0.00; 2.77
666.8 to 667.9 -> 0.00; 2.78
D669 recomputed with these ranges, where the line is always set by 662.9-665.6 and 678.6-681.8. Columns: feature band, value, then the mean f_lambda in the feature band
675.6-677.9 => -0.08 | 2.84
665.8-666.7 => 0.02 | 2.73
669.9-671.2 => 0.00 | 2.77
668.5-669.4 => 0.00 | 2.77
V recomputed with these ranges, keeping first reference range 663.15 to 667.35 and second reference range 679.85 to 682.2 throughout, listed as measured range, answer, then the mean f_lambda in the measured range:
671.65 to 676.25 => -0.04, 2.78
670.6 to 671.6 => 0.03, 2.69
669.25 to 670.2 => -0.04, 2.89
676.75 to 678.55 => -0.05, 2.81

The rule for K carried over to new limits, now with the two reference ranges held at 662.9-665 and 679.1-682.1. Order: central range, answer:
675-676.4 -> -0.01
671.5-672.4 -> -0.06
